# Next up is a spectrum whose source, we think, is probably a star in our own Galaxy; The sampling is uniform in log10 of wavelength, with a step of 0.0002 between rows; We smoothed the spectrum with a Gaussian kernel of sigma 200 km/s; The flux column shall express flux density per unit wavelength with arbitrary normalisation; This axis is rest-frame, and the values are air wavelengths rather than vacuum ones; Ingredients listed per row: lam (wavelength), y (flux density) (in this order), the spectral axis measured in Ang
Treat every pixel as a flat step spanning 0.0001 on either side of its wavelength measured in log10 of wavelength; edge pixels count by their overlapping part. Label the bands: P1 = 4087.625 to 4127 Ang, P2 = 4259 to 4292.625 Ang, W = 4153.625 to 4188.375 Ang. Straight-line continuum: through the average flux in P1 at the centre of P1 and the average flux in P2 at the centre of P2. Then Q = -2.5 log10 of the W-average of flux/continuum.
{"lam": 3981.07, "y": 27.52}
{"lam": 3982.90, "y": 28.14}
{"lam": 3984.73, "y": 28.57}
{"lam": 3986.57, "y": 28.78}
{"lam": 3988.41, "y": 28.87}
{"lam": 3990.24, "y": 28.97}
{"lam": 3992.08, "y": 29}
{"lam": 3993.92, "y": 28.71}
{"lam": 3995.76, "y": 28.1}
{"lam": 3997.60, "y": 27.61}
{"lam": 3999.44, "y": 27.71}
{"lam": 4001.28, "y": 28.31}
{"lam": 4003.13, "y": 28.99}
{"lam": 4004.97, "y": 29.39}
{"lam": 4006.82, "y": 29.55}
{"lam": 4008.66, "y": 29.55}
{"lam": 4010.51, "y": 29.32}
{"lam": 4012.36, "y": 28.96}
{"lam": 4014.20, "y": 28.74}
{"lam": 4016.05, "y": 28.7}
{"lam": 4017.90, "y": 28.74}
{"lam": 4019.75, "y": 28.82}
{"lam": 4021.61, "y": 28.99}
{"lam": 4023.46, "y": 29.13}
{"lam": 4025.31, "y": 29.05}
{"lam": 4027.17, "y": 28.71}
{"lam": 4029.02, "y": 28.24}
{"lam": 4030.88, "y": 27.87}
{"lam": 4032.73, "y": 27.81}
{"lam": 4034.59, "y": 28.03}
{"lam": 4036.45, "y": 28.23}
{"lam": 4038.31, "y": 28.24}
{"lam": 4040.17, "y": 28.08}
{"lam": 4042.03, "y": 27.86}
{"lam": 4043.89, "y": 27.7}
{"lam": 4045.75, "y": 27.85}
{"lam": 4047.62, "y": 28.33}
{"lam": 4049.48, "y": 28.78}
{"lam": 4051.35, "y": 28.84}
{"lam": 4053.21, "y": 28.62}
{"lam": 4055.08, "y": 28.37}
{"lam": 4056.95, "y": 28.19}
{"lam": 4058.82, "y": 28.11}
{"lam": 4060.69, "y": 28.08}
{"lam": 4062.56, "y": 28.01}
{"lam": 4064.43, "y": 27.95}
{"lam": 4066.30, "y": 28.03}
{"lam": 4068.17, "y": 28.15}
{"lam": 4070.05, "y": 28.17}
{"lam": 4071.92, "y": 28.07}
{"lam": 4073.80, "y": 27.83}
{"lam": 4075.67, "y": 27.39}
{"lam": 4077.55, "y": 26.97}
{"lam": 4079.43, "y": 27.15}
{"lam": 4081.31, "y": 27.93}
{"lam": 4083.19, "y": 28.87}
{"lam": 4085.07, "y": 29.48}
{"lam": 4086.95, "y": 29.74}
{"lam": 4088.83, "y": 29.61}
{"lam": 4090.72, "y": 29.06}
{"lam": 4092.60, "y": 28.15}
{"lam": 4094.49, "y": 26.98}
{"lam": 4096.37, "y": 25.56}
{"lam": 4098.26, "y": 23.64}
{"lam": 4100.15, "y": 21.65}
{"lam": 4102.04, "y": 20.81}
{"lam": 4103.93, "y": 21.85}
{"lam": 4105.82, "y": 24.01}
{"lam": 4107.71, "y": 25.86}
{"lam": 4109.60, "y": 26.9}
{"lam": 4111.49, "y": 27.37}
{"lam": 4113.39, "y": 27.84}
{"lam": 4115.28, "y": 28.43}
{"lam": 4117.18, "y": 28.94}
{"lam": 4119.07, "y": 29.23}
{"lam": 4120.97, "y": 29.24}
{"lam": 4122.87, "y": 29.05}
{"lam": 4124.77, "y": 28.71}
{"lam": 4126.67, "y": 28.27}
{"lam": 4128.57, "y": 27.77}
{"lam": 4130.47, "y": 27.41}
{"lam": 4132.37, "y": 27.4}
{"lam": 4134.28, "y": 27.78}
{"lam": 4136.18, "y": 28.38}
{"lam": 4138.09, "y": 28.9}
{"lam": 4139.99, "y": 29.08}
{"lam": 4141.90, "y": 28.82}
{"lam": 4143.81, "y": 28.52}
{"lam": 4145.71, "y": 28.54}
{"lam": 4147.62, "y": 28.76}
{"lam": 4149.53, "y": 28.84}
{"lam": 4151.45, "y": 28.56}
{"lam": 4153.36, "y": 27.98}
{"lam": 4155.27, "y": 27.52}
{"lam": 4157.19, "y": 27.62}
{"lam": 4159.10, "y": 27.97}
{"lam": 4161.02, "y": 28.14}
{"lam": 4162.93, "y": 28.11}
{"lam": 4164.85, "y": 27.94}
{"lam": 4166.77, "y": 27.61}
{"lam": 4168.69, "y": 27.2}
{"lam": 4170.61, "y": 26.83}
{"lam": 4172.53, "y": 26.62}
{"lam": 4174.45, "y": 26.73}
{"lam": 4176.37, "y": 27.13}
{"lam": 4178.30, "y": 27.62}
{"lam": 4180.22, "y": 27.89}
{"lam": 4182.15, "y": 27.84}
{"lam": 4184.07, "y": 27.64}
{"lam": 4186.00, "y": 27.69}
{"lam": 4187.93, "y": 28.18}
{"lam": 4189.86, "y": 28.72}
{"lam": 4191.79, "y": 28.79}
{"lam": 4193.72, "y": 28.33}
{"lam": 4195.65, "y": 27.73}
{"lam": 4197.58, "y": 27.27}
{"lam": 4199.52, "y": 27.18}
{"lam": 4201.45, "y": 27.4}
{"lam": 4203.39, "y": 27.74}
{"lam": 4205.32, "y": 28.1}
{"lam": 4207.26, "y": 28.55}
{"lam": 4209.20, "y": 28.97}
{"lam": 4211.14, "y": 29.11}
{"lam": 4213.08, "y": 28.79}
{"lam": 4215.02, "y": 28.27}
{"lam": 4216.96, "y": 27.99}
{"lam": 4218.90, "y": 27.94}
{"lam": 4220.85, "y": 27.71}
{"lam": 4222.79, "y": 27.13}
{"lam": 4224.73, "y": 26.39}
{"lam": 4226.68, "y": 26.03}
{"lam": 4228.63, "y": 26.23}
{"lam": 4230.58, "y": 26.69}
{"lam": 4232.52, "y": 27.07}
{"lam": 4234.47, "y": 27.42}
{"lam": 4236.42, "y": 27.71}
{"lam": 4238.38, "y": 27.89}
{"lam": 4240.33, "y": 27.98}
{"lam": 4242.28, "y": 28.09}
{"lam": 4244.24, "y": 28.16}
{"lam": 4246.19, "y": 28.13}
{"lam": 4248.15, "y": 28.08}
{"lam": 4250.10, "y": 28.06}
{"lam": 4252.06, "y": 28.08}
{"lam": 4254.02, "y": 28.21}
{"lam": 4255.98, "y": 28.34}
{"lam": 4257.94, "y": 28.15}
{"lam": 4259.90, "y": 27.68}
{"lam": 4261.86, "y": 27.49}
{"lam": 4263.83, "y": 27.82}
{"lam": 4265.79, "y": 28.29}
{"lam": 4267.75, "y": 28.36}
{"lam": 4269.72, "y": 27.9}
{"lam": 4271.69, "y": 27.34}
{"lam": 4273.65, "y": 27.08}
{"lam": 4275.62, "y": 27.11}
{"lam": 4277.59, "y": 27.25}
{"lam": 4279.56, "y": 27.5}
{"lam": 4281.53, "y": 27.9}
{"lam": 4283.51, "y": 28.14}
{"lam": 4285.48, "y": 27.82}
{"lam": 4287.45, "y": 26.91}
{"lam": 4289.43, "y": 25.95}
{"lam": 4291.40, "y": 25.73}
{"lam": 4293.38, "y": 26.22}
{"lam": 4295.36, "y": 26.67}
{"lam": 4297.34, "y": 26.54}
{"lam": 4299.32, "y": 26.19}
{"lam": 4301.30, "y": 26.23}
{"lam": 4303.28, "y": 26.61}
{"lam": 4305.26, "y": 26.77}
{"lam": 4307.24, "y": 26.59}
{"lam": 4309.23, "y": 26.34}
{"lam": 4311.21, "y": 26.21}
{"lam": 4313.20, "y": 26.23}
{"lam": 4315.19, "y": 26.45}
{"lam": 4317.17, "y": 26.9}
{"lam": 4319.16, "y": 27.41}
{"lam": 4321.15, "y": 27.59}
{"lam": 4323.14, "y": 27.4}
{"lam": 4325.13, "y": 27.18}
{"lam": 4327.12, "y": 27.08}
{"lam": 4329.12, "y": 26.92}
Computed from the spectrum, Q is -0.02 mag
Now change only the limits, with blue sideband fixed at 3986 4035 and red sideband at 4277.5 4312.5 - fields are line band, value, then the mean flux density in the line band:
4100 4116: 0.12 mag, 25.1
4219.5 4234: 0.02 mag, 26.8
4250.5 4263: -0.04 mag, 28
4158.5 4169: -0.01 mag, 27.9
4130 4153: -0.02 mag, 28.4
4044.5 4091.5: 0.00 mag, 28.3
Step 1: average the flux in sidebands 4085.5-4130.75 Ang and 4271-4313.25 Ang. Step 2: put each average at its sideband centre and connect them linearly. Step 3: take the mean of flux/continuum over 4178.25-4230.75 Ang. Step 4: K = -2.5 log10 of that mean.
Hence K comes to -0.04 mag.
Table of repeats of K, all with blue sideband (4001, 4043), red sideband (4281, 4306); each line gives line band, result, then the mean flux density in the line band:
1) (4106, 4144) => -0.01 mag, 28.1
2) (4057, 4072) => 0.01 mag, 28.1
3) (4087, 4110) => 0.11 mag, 25.5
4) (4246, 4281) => -0.04 mag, 27.8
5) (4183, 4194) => -0.03 mag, 28.2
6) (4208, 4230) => -0.02 mag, 27.7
